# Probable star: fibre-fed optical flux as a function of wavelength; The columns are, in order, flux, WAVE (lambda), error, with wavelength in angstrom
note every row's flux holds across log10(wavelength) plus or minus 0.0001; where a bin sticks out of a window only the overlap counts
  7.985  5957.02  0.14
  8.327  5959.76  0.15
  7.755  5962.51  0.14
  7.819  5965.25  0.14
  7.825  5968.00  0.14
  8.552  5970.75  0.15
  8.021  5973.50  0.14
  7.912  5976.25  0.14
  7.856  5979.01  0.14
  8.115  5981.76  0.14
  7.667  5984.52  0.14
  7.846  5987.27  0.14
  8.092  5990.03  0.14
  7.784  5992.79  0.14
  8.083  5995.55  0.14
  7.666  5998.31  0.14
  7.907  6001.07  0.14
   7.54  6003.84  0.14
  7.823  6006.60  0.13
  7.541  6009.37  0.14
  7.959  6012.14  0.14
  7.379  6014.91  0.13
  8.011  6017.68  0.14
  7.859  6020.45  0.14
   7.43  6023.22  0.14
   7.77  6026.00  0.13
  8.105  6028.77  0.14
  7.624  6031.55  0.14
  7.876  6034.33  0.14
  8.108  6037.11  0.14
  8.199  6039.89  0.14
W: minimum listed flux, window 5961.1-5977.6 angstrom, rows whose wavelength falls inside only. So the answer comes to 7.755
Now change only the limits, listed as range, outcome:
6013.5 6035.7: 7.379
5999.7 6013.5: 7.54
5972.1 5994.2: 7.667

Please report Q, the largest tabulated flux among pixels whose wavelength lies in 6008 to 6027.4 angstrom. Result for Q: 8.011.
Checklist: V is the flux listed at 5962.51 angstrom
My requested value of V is 7.755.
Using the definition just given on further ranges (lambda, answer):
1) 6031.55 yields 7.624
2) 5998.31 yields 7.666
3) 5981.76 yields 8.115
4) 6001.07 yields 7.907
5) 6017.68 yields 8.011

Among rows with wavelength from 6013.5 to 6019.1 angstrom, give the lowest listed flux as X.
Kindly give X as 7.379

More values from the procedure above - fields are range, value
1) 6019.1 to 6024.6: 7.43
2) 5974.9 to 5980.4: 7.856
